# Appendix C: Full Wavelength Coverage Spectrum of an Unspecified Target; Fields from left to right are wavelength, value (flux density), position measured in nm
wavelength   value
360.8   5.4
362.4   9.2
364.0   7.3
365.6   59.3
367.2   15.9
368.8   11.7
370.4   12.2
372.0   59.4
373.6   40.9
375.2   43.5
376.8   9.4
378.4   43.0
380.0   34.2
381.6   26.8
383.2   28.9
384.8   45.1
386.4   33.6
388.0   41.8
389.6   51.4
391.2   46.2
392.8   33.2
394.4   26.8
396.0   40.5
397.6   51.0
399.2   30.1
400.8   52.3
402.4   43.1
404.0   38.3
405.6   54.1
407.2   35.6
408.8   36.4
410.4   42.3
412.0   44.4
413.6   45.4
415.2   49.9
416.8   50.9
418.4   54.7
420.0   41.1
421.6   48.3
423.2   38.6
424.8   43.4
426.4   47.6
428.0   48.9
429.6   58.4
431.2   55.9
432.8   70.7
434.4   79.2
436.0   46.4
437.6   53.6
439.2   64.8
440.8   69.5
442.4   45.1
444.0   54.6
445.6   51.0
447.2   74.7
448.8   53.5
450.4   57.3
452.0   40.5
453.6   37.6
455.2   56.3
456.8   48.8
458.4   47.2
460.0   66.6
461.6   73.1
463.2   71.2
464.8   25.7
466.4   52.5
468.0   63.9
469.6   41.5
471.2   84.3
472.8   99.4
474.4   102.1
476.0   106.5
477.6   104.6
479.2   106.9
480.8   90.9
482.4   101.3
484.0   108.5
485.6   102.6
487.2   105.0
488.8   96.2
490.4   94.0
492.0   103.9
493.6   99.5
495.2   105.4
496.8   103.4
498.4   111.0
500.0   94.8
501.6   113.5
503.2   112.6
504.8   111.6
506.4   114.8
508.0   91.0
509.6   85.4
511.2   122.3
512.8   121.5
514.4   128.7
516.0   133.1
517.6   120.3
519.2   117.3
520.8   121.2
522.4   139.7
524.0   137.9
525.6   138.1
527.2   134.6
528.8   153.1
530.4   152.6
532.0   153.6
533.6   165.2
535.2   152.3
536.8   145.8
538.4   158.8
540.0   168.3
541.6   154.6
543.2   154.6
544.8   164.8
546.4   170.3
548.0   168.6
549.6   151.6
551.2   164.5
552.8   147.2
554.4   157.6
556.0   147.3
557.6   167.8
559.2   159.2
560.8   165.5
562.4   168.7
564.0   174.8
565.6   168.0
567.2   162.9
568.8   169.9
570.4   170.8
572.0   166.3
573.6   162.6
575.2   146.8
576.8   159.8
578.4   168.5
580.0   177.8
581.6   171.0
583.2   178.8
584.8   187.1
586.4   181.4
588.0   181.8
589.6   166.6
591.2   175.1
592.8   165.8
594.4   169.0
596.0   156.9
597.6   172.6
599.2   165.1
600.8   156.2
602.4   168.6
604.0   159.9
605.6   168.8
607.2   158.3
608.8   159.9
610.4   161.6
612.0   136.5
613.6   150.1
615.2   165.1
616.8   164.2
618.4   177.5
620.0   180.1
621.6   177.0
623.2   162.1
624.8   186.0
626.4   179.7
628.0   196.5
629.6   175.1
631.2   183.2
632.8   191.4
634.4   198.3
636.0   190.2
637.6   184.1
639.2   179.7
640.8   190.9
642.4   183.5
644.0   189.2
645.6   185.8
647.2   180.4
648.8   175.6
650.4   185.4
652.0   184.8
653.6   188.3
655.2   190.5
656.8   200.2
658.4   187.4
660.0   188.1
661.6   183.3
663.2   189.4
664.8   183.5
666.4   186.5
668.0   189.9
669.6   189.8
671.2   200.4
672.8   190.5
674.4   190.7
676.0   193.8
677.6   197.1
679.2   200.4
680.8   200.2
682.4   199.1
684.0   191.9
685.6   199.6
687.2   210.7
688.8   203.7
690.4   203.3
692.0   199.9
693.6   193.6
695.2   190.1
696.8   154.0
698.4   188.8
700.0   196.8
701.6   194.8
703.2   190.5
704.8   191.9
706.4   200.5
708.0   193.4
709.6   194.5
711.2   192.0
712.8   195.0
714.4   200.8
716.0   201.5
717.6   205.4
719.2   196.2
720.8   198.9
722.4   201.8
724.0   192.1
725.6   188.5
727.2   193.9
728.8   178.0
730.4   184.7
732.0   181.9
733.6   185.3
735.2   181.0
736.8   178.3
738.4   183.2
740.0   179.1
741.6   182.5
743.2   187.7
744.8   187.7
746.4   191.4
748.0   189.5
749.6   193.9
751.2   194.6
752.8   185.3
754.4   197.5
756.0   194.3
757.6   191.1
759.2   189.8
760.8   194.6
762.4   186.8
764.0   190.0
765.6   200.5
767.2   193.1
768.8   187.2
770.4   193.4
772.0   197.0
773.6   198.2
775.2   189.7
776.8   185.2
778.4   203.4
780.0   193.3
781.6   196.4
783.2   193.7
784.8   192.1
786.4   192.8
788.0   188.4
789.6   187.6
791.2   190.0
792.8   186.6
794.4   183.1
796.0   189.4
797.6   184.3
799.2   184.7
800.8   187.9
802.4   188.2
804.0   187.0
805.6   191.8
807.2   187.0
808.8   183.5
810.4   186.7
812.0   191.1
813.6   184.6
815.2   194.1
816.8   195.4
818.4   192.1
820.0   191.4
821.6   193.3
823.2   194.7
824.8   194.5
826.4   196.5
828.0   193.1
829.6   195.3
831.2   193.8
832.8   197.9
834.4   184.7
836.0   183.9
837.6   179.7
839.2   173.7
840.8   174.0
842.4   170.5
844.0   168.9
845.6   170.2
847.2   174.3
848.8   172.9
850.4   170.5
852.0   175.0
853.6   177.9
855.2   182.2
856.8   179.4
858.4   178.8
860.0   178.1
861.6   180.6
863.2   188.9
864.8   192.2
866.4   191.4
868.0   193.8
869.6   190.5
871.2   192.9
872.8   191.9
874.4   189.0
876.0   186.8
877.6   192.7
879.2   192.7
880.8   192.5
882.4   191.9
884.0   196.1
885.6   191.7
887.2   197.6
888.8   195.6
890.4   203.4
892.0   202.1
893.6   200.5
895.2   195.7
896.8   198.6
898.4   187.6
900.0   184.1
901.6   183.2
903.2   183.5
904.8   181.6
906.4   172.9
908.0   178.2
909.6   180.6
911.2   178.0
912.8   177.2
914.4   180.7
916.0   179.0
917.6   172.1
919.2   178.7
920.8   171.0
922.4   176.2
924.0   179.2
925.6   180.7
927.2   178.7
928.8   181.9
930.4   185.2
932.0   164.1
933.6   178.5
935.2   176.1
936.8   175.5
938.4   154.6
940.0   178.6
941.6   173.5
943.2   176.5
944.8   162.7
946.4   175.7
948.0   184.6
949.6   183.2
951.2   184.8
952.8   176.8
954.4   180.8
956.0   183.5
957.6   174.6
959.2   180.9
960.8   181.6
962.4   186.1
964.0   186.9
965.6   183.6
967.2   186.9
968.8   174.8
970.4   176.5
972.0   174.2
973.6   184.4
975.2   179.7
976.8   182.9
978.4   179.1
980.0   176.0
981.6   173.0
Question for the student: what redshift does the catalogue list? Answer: 0.18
